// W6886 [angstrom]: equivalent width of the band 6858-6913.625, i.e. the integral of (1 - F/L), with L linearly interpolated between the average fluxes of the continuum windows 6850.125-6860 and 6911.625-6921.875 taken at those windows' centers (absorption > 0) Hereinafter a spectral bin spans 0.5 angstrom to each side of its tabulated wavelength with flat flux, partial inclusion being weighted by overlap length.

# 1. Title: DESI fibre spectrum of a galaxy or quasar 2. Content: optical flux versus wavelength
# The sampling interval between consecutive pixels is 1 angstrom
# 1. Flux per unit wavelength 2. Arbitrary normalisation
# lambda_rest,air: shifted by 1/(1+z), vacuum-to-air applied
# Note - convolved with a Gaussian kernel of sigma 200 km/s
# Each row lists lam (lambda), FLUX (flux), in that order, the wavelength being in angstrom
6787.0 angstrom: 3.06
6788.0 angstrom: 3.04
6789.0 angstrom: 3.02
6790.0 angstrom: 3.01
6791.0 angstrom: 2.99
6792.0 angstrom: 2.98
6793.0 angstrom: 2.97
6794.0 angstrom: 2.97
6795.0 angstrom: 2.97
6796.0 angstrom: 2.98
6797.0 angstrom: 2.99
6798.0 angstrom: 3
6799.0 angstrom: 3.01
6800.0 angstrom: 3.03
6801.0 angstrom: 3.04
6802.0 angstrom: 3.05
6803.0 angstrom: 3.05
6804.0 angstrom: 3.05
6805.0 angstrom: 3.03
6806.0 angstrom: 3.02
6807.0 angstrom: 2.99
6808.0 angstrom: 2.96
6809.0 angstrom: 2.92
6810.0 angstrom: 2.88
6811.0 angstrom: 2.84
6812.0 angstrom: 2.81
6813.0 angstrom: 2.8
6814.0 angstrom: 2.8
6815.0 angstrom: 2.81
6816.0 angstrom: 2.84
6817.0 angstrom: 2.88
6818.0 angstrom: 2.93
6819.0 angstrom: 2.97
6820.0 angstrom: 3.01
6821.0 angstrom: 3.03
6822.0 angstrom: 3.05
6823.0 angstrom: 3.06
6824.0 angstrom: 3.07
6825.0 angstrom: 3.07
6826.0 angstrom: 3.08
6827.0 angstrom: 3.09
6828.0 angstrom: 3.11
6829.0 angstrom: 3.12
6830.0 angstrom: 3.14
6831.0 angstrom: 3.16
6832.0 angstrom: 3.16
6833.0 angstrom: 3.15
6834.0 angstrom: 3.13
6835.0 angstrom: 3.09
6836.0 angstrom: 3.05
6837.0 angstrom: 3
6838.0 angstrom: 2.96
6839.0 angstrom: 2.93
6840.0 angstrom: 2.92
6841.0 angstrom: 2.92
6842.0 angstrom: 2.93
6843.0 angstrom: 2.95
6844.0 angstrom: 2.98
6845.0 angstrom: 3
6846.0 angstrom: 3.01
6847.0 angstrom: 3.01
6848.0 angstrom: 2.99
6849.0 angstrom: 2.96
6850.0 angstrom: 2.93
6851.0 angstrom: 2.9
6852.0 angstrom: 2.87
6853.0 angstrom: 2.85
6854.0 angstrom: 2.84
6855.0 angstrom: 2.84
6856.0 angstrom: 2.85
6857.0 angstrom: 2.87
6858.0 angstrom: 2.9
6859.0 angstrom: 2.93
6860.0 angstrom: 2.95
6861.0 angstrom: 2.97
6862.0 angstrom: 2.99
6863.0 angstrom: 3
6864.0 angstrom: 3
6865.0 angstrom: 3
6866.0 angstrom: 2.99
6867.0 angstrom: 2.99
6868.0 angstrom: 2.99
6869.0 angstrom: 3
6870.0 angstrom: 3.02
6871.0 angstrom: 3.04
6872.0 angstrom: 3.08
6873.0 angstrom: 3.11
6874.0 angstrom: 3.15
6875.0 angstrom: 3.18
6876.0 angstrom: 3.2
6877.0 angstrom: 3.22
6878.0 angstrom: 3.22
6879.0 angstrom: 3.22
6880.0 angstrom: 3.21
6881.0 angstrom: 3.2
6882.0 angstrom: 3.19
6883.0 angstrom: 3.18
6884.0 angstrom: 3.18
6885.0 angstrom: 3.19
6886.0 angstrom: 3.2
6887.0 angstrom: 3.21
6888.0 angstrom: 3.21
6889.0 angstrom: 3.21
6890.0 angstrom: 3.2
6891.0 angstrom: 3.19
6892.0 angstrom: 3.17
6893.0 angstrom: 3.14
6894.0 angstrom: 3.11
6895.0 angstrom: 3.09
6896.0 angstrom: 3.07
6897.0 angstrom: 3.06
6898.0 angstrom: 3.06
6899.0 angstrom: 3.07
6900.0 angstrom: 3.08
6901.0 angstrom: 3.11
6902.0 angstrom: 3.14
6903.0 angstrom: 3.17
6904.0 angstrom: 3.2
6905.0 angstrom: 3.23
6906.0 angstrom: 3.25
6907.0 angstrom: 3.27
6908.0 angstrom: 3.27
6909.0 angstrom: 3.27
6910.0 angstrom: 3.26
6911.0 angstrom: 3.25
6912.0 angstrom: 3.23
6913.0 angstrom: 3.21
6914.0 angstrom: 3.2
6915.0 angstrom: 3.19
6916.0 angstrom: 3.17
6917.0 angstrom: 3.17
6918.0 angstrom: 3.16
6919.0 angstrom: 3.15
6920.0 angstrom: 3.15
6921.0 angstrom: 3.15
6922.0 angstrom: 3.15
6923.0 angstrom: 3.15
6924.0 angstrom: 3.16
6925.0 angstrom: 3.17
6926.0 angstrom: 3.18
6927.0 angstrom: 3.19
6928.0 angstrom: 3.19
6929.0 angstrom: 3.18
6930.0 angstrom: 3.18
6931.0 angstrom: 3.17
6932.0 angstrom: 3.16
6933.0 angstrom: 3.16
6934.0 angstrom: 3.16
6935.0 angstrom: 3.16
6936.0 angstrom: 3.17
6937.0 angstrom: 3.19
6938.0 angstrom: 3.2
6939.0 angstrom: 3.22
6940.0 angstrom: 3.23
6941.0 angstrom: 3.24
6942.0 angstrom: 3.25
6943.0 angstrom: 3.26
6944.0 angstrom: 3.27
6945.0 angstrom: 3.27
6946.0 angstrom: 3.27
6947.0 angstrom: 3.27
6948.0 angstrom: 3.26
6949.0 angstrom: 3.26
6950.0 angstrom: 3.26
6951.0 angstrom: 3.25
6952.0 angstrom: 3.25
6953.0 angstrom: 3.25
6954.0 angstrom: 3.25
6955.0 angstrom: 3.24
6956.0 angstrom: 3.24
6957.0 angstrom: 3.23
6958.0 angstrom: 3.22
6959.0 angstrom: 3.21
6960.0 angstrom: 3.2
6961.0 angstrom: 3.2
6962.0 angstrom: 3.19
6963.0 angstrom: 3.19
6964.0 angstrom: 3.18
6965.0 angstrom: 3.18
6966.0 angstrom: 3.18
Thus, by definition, -1.92 angstrom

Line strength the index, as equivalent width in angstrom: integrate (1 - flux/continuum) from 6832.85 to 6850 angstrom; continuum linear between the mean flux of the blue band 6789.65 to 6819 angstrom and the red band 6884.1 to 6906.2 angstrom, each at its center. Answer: 0.22 angstrom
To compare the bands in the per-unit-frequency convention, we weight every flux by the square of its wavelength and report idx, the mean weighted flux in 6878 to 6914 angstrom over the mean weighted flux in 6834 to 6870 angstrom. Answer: 1.1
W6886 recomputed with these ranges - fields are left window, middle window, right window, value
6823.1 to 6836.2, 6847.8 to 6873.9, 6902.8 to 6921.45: 1.6 angstrom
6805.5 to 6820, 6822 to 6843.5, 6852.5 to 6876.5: -0.9 angstrom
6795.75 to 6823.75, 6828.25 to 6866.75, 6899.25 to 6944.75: 0.7 angstrom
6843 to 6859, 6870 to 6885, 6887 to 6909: -0.5 angstrom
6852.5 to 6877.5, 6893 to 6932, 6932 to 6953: -0.4 angstrom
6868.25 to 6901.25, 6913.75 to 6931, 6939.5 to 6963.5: 0.2 angstrom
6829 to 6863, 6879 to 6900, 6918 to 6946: -0.5 angstrom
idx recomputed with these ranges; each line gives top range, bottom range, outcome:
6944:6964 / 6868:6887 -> 1.05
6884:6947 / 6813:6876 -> 1.09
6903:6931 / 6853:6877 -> 1.08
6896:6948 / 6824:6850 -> 1.08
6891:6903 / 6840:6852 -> 1.07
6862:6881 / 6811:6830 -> 1.05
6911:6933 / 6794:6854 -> 1.09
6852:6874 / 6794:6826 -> 1.01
